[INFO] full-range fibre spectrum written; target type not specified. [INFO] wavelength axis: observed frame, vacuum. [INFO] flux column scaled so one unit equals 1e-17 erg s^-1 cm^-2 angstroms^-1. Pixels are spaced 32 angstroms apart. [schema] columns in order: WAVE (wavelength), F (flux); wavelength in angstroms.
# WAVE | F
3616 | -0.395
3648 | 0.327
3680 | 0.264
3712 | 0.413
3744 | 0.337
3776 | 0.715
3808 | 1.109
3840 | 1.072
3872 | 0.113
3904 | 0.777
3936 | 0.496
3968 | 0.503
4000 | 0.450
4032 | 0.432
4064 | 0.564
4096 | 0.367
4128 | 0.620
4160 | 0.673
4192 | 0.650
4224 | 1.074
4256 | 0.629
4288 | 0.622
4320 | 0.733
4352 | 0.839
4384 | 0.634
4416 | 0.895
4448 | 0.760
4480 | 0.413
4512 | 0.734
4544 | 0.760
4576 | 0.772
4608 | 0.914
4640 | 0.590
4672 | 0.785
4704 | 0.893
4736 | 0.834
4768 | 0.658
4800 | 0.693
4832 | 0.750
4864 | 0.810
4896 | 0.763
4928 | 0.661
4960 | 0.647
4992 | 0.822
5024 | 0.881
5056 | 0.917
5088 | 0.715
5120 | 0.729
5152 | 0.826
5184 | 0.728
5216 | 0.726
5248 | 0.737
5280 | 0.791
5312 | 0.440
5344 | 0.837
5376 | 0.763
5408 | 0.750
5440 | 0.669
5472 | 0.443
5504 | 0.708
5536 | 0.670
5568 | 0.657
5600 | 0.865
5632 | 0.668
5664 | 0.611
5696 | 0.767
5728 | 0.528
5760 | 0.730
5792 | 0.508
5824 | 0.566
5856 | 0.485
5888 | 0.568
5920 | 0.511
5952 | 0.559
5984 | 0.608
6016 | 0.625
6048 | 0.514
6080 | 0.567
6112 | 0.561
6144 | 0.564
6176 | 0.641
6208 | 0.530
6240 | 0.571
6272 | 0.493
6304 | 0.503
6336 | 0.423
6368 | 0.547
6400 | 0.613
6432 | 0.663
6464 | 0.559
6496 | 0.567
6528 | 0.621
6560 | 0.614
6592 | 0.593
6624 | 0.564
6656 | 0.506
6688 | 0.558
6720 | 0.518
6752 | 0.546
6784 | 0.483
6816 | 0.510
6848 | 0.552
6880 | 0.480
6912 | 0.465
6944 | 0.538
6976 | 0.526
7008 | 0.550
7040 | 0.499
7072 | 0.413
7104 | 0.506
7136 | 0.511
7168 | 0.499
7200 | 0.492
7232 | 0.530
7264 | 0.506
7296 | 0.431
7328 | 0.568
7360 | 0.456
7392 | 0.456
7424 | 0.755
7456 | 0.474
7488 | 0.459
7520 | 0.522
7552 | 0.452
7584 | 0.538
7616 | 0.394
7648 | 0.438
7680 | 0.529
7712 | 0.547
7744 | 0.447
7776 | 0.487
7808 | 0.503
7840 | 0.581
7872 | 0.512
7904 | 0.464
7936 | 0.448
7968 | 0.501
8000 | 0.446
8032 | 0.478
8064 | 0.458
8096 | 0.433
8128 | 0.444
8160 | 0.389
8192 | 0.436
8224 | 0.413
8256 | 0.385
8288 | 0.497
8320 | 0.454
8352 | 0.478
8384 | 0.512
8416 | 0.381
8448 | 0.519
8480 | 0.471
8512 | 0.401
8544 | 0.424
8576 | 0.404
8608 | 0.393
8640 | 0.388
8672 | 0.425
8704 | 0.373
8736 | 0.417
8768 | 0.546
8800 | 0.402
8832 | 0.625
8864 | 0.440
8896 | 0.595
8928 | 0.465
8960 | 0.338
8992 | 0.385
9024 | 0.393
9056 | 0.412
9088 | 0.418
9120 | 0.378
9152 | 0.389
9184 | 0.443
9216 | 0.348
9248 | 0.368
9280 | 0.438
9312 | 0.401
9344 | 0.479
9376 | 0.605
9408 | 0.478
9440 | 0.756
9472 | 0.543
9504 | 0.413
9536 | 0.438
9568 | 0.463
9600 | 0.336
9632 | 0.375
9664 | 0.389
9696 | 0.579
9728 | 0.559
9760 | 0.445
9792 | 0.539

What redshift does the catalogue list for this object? 0.13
